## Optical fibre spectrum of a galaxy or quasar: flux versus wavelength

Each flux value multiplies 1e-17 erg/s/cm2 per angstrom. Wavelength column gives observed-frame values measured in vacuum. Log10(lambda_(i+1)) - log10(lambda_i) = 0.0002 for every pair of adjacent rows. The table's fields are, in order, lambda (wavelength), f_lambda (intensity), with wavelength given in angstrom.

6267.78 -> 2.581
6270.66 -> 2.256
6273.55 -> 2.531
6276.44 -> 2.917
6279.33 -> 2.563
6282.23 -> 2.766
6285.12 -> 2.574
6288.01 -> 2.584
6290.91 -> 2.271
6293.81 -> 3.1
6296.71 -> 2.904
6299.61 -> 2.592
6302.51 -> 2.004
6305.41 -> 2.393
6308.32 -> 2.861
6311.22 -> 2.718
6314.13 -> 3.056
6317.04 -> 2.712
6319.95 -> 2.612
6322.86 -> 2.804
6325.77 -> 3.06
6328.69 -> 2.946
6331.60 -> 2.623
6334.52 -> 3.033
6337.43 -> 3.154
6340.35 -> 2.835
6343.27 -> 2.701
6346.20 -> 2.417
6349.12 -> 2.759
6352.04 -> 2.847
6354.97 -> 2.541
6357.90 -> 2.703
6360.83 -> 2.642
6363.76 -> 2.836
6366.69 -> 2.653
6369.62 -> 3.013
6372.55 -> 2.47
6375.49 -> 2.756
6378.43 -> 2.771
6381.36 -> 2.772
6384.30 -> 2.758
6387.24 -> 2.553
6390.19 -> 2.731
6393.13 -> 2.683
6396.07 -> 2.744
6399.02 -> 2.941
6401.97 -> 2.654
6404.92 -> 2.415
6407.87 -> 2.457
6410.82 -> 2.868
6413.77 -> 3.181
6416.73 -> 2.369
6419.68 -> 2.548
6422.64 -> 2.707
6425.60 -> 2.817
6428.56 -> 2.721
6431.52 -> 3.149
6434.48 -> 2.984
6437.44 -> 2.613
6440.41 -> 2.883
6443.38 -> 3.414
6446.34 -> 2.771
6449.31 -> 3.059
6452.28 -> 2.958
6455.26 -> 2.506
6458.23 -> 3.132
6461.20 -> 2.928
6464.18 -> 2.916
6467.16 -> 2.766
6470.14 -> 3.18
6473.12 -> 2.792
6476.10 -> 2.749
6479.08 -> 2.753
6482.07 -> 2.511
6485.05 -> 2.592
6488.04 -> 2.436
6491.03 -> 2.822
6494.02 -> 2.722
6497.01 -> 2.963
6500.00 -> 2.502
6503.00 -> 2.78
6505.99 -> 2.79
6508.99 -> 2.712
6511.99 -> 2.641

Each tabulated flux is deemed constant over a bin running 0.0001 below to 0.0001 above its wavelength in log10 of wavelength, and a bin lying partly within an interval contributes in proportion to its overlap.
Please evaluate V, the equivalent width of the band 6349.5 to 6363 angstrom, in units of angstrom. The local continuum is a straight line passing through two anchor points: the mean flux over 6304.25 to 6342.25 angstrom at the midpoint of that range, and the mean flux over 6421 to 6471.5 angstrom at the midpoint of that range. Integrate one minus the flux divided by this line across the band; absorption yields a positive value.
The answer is 0.74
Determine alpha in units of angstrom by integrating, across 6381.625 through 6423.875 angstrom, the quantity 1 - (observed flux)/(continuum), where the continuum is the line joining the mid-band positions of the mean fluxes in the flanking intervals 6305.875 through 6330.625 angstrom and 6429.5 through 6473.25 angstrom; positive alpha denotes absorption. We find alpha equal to 3.0 angstrom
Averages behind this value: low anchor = 2.82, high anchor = 2.94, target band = 2.69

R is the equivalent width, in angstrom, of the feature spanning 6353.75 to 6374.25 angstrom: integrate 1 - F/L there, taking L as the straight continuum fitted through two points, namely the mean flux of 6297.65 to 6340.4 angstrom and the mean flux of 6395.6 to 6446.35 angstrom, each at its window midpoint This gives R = 0.6 angstrom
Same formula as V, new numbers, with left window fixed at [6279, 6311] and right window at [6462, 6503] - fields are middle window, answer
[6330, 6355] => -1.3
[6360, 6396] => -0.7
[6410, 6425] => -0.2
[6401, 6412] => 0.4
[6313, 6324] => -0.7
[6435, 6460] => -1.8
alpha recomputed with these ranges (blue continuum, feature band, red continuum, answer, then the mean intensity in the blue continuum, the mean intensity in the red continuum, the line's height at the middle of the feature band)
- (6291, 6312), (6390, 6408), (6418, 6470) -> 0.83 angstrom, 2.63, 2.88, 2.8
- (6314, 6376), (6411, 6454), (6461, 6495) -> -1.62 angstrom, 2.77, 2.76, 2.76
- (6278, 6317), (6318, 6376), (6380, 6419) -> -2.12 angstrom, 2.65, 2.7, 2.67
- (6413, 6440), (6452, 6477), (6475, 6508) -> -1.38 angstrom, 2.78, 2.69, 2.73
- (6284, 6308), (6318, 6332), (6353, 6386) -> -1.02 angstrom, 2.57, 2.72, 2.63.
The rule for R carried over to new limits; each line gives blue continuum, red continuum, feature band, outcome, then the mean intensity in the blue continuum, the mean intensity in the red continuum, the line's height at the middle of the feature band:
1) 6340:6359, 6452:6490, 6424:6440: -0.6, 2.68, 2.78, 2.75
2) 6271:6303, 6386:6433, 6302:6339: -1.9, 2.62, 2.72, 2.65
